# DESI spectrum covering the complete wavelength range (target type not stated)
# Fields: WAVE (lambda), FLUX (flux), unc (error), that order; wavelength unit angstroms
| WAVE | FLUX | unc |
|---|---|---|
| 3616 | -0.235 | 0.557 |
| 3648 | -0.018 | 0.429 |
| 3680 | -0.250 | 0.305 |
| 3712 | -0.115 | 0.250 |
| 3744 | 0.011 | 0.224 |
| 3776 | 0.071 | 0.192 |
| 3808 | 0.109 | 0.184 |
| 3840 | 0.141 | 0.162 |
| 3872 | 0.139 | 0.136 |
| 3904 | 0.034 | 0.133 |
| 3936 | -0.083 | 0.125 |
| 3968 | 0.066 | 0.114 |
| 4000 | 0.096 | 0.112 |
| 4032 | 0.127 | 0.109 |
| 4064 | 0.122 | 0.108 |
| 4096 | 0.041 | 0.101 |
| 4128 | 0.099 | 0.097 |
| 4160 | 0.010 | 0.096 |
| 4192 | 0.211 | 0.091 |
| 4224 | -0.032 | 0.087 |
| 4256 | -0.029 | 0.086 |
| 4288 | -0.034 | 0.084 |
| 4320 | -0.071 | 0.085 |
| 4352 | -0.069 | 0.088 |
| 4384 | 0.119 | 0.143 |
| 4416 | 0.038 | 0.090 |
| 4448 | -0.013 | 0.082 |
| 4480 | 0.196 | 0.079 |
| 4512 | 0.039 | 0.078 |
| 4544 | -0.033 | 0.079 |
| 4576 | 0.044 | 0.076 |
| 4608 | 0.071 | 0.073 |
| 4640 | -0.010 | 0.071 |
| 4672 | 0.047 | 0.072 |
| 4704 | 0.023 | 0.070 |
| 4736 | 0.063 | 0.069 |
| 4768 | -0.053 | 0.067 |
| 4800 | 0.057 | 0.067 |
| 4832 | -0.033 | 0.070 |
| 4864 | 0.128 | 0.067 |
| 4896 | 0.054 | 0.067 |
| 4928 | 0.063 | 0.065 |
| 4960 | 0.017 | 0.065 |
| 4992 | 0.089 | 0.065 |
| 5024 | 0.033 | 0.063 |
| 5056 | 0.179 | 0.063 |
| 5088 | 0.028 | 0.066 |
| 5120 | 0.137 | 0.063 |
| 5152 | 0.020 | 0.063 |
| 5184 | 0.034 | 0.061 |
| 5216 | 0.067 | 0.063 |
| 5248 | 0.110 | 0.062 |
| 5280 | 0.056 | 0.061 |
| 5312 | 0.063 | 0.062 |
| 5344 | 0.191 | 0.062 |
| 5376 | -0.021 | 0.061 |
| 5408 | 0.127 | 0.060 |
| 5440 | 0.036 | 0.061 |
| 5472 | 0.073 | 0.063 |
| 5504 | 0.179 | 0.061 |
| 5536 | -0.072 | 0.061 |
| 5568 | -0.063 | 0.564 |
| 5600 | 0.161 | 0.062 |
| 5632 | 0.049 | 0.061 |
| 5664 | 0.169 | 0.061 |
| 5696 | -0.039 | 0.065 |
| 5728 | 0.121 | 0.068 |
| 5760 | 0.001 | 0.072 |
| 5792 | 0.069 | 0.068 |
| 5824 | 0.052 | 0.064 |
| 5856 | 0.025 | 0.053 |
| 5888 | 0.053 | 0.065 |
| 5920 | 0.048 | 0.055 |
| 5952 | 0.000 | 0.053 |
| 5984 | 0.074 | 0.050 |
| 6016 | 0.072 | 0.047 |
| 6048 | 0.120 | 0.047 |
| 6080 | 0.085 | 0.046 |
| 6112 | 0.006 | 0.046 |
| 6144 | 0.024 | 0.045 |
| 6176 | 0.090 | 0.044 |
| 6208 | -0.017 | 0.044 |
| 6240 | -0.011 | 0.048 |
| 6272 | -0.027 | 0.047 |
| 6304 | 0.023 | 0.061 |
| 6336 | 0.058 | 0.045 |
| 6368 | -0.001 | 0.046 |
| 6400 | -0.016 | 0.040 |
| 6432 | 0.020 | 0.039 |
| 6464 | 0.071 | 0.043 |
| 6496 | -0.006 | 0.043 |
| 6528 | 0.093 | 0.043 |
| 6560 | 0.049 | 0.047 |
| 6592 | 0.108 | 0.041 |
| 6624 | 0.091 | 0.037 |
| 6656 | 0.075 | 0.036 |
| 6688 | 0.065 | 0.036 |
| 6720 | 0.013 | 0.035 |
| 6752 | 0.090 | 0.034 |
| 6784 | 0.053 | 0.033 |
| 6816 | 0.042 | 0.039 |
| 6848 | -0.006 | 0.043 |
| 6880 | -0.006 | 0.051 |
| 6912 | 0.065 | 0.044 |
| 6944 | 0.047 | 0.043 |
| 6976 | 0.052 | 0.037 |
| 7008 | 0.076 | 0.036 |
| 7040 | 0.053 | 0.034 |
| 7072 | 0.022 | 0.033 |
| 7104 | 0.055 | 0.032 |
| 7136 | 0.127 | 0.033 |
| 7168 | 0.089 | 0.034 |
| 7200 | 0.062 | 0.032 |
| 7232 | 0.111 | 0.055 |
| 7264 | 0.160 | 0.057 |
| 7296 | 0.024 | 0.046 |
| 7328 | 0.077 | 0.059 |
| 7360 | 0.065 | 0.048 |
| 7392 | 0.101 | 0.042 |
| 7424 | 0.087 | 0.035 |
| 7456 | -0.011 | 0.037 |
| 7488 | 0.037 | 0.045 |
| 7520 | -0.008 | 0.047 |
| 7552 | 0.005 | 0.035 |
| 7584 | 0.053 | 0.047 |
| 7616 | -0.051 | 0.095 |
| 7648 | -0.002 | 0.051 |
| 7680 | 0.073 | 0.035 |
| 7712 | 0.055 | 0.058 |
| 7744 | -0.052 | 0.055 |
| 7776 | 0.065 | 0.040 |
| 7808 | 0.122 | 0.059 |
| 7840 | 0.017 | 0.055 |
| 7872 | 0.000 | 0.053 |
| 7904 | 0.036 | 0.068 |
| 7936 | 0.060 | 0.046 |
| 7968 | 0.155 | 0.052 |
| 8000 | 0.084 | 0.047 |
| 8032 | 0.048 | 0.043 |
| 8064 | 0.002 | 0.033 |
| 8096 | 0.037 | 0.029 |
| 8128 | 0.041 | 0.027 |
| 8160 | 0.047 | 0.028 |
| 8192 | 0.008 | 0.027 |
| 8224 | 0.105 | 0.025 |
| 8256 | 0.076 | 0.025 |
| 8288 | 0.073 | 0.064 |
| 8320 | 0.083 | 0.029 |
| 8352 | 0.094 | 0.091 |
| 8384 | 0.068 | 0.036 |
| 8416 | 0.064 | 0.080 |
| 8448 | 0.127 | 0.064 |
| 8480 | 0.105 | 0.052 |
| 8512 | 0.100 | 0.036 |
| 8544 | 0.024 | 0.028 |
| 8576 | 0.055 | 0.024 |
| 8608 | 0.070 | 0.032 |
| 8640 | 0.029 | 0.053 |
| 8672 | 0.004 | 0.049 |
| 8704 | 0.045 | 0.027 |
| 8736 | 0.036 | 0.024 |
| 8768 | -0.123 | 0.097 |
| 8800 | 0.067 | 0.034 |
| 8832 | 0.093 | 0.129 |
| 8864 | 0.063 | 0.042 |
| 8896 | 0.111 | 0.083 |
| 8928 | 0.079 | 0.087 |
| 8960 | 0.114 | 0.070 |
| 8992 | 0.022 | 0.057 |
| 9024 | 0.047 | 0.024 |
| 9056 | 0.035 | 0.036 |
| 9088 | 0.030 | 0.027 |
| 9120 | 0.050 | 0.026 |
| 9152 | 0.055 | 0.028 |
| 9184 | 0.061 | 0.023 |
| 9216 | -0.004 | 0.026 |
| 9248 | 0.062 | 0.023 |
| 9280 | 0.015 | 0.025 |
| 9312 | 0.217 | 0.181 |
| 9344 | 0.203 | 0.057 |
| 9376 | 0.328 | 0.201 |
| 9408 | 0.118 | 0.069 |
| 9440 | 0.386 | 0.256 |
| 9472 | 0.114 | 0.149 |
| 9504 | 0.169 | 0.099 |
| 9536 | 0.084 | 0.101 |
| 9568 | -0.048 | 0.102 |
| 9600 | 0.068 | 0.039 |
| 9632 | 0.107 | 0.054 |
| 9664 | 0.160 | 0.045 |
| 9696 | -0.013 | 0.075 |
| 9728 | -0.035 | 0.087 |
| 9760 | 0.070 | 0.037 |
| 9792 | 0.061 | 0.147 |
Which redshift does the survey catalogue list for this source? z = 1.502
